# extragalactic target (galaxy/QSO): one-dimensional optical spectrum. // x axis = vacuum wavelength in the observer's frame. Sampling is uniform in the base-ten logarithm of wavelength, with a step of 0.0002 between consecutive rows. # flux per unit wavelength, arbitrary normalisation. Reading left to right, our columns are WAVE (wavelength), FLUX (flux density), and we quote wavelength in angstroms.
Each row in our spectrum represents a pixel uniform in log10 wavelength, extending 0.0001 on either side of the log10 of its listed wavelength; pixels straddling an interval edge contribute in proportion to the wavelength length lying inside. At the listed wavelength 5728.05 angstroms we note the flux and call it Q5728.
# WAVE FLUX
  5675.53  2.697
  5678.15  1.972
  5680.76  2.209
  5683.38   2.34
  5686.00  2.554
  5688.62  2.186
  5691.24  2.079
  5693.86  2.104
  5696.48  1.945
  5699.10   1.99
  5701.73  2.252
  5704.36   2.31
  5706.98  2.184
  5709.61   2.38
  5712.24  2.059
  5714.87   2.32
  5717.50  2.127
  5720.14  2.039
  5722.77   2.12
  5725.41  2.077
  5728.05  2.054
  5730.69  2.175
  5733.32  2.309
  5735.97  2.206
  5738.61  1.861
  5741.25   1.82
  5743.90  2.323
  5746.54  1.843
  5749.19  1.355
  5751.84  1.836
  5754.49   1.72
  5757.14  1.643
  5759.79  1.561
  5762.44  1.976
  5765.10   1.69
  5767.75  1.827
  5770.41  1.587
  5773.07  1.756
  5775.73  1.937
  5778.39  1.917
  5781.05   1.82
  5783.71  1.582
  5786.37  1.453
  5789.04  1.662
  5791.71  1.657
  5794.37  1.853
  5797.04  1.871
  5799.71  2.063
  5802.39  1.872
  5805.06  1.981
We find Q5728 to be 2.054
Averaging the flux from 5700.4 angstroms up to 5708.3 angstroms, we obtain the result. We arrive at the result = 2.25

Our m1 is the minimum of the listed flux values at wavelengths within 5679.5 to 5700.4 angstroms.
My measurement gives 1.945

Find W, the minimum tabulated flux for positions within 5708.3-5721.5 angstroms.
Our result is 2.039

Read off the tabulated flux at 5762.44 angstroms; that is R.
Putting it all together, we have 1.976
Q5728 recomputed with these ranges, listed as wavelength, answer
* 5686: 2.554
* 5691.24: 2.079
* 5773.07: 1.756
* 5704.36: 2.31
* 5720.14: 2.039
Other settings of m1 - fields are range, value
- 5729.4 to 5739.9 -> 1.861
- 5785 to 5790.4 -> 1.453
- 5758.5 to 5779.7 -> 1.561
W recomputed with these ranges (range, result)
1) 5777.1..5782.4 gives 1.82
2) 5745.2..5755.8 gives 1.355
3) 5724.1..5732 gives 2.054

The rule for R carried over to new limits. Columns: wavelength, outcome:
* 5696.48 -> 1.945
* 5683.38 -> 2.34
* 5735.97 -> 2.206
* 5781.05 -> 1.82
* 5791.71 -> 1.657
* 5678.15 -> 1.972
